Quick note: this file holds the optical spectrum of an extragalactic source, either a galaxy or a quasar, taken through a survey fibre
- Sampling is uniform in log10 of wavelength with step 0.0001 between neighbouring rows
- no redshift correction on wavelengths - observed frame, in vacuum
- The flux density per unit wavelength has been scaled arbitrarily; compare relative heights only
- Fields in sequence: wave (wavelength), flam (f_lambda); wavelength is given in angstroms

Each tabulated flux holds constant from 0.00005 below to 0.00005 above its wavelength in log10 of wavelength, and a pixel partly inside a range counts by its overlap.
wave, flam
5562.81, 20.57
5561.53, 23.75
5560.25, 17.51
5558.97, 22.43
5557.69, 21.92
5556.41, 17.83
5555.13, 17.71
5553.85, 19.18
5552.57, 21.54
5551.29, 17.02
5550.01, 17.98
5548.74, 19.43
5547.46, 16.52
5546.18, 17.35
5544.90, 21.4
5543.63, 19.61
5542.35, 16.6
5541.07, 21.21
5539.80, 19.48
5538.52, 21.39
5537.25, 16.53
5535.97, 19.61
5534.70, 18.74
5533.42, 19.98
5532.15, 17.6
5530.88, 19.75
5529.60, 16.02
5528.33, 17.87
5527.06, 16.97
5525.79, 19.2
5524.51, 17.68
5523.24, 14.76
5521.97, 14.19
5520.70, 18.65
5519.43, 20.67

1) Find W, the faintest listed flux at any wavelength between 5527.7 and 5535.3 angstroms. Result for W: 16.02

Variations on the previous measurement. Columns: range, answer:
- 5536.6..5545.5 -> 16.53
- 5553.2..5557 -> 17.71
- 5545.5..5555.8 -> 16.52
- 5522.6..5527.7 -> 14.76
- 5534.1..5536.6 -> 18.74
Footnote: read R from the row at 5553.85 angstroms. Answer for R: 19.18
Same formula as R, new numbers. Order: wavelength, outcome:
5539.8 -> 19.48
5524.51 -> 17.68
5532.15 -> 17.6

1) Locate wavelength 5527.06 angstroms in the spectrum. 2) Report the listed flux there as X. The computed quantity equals 16.97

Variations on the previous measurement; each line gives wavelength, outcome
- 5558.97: 22.43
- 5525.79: 19.2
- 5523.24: 14.76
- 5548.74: 19.43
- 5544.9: 21.4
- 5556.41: 17.83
